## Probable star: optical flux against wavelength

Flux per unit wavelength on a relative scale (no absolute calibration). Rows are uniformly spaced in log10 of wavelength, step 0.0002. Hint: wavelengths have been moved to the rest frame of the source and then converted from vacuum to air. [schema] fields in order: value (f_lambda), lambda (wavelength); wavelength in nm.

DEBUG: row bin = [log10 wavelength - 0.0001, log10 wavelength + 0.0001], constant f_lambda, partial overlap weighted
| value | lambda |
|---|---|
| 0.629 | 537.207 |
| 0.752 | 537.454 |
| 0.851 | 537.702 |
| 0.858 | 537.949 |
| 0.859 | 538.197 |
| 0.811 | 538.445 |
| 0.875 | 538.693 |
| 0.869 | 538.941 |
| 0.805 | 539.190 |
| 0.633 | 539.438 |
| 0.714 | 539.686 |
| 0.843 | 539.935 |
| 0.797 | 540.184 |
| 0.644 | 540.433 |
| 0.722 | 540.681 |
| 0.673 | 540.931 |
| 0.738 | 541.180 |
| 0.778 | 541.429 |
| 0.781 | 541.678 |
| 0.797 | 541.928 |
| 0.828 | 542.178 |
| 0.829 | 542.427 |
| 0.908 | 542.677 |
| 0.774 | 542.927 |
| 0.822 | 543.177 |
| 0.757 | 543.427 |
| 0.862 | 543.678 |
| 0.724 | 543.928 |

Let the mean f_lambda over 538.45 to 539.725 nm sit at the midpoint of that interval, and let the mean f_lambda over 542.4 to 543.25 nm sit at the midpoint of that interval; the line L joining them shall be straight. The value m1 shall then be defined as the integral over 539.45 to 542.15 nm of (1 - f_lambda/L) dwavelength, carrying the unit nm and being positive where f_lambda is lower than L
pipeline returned 0.21 nm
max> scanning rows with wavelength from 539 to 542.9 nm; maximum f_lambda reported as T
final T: 0.908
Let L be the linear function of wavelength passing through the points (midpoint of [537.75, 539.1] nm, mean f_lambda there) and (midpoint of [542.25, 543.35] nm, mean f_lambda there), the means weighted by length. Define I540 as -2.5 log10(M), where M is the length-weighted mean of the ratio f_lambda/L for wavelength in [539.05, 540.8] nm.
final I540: 0.147 mag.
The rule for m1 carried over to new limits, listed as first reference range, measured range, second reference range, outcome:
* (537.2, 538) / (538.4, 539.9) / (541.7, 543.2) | 0.02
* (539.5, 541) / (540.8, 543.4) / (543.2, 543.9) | -0.07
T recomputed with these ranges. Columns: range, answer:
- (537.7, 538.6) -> 0.859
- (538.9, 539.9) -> 0.869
